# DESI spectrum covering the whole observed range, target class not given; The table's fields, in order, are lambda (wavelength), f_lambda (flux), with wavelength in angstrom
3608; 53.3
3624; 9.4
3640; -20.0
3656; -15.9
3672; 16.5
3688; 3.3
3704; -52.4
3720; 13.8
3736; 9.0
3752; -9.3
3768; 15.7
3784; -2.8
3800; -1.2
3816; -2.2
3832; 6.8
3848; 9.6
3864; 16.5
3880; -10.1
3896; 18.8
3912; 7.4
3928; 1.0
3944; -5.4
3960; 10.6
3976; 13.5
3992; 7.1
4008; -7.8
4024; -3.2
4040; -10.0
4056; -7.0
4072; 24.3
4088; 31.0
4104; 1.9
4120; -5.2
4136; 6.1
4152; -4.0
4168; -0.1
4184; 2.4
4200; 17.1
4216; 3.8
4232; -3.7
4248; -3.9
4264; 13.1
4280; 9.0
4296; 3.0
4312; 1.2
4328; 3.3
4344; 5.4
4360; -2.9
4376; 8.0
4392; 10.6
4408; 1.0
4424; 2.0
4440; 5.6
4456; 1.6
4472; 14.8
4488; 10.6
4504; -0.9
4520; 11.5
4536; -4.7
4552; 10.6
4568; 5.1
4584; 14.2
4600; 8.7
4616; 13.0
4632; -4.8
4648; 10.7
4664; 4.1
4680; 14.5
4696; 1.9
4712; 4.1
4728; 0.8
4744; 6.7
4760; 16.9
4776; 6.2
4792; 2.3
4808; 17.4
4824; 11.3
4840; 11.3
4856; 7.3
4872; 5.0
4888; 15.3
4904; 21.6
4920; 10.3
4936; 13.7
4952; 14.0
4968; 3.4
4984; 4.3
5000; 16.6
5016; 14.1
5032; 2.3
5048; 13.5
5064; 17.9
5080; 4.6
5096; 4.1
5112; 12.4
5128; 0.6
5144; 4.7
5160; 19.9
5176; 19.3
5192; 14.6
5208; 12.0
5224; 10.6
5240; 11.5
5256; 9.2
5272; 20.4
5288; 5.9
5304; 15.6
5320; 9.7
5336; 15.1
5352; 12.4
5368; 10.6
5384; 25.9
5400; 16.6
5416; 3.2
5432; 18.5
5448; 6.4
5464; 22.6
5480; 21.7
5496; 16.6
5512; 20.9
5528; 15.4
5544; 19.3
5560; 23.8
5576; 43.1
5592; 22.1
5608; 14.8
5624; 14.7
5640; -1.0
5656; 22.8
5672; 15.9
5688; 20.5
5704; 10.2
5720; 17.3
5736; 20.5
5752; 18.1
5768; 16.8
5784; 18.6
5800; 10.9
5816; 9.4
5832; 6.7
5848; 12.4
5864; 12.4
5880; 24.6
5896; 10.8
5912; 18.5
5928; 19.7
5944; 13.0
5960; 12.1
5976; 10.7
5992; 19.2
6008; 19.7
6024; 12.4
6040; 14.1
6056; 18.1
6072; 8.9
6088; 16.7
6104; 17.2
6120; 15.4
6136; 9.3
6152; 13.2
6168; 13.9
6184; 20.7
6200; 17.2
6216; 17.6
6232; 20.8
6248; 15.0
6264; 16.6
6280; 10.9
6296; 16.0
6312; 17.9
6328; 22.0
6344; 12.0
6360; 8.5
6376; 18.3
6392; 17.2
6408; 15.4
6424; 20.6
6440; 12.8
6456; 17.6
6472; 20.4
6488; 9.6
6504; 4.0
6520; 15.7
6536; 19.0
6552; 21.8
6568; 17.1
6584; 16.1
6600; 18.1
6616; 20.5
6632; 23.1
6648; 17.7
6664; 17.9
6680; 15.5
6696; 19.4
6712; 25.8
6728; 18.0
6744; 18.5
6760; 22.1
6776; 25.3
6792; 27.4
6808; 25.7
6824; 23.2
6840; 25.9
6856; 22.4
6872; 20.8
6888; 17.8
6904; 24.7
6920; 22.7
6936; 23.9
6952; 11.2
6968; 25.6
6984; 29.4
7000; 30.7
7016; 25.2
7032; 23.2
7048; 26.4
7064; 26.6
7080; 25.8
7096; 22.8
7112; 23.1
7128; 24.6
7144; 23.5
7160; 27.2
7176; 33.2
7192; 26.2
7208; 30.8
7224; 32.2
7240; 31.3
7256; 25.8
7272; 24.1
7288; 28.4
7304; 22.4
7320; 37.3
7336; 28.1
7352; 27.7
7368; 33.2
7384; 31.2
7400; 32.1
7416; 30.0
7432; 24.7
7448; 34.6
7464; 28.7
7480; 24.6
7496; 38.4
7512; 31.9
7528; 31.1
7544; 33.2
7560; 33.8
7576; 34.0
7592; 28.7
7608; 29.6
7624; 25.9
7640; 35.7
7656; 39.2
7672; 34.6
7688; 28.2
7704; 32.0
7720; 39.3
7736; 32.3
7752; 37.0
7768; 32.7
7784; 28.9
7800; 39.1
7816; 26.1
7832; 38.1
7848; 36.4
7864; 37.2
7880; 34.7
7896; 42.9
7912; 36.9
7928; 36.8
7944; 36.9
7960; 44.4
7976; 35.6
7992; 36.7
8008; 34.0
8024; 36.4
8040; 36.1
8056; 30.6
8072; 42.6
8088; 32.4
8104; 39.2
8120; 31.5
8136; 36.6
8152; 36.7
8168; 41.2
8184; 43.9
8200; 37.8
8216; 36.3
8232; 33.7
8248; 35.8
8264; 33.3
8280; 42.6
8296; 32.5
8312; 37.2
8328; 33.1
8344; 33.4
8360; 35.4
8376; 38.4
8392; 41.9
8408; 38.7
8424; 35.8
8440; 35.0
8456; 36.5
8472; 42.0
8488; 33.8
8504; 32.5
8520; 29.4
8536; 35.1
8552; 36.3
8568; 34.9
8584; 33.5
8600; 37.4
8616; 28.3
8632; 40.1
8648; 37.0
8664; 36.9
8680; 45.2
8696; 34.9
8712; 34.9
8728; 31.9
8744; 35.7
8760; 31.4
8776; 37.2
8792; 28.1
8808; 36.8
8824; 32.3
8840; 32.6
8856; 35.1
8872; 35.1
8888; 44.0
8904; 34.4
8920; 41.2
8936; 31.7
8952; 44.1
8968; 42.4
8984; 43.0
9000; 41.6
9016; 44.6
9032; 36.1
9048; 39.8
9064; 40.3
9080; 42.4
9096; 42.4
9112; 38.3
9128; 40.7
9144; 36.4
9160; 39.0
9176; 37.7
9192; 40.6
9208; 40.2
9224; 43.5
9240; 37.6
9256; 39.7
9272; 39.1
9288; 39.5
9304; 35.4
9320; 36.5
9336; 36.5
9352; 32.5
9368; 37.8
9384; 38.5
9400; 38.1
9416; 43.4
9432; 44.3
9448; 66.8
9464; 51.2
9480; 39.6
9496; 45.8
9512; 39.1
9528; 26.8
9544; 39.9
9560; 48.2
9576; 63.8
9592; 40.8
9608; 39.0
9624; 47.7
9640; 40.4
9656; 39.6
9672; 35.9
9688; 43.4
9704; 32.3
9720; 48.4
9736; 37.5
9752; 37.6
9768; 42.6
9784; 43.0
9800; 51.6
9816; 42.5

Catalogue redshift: 0.696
